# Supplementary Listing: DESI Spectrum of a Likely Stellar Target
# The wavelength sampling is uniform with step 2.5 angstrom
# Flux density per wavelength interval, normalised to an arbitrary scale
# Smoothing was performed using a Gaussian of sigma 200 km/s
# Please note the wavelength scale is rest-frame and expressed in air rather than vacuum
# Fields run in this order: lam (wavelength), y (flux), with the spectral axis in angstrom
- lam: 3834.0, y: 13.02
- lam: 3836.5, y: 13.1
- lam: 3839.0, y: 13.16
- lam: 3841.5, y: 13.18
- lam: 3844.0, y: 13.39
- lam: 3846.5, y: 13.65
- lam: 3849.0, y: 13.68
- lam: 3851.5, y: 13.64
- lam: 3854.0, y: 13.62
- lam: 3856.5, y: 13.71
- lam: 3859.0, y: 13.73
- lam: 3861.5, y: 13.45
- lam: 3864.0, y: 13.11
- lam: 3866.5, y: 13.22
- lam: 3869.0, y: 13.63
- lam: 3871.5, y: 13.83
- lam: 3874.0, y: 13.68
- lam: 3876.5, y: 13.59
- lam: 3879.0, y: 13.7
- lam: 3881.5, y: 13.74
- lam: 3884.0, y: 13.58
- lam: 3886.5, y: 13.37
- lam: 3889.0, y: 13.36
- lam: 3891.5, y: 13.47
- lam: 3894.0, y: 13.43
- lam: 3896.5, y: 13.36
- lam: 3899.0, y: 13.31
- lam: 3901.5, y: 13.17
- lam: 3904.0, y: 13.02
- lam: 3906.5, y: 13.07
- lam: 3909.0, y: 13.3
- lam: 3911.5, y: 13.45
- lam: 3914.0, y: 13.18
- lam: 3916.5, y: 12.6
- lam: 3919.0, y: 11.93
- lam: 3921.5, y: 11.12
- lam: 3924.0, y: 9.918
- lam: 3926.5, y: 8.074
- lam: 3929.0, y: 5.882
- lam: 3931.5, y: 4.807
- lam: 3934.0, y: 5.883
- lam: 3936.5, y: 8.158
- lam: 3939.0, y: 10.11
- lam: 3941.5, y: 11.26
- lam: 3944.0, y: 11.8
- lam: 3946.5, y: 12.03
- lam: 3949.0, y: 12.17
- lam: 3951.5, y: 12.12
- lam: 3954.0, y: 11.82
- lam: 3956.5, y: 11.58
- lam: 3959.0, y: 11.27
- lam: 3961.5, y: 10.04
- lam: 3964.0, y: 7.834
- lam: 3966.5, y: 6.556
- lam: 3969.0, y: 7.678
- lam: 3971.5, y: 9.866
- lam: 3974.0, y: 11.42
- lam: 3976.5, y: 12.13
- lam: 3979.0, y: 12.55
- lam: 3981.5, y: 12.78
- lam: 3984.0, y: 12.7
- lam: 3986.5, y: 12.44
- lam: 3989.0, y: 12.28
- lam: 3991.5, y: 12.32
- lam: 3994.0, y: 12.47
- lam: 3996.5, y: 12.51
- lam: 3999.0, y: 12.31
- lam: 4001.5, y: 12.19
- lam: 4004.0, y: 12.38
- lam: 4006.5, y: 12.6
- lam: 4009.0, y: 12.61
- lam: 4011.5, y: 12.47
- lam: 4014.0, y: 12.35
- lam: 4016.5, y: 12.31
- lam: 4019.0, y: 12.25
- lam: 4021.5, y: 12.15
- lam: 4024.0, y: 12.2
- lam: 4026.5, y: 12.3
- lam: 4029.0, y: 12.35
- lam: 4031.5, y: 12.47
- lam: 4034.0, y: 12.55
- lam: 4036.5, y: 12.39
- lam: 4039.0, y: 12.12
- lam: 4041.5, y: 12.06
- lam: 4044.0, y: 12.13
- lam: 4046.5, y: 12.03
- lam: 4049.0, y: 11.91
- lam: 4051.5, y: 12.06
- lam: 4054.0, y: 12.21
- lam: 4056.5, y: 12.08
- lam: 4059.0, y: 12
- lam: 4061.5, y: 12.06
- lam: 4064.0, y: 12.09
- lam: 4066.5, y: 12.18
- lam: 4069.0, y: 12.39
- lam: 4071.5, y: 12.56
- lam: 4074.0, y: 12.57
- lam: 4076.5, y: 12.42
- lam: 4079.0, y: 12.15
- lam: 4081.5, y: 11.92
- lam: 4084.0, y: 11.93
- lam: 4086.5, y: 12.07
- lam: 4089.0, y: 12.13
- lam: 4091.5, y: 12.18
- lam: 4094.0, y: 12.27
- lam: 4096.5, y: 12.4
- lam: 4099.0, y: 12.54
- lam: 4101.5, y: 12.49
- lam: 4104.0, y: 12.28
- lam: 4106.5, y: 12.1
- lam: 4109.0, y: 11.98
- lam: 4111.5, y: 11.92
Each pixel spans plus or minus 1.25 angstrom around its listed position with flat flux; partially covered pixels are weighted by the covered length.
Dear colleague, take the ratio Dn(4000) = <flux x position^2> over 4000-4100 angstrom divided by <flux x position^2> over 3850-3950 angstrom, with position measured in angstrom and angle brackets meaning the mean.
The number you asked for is 1.1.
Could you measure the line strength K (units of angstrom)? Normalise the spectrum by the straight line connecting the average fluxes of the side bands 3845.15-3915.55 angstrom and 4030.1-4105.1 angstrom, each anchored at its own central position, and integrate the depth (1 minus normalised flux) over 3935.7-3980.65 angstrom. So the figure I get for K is 8.07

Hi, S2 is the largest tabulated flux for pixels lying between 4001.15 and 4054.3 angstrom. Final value 12.61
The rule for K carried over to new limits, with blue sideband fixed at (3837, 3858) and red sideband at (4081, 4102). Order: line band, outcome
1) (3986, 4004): 0.51 angstrom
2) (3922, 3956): 8.84 angstrom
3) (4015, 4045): 0.63 angstrom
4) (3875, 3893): -0.33 angstrom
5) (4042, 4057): 0.44 angstrom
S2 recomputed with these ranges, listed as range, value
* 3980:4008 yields 12.78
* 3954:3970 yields 11.82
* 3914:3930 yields 13.18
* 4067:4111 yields 12.57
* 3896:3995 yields 13.45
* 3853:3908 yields 13.83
